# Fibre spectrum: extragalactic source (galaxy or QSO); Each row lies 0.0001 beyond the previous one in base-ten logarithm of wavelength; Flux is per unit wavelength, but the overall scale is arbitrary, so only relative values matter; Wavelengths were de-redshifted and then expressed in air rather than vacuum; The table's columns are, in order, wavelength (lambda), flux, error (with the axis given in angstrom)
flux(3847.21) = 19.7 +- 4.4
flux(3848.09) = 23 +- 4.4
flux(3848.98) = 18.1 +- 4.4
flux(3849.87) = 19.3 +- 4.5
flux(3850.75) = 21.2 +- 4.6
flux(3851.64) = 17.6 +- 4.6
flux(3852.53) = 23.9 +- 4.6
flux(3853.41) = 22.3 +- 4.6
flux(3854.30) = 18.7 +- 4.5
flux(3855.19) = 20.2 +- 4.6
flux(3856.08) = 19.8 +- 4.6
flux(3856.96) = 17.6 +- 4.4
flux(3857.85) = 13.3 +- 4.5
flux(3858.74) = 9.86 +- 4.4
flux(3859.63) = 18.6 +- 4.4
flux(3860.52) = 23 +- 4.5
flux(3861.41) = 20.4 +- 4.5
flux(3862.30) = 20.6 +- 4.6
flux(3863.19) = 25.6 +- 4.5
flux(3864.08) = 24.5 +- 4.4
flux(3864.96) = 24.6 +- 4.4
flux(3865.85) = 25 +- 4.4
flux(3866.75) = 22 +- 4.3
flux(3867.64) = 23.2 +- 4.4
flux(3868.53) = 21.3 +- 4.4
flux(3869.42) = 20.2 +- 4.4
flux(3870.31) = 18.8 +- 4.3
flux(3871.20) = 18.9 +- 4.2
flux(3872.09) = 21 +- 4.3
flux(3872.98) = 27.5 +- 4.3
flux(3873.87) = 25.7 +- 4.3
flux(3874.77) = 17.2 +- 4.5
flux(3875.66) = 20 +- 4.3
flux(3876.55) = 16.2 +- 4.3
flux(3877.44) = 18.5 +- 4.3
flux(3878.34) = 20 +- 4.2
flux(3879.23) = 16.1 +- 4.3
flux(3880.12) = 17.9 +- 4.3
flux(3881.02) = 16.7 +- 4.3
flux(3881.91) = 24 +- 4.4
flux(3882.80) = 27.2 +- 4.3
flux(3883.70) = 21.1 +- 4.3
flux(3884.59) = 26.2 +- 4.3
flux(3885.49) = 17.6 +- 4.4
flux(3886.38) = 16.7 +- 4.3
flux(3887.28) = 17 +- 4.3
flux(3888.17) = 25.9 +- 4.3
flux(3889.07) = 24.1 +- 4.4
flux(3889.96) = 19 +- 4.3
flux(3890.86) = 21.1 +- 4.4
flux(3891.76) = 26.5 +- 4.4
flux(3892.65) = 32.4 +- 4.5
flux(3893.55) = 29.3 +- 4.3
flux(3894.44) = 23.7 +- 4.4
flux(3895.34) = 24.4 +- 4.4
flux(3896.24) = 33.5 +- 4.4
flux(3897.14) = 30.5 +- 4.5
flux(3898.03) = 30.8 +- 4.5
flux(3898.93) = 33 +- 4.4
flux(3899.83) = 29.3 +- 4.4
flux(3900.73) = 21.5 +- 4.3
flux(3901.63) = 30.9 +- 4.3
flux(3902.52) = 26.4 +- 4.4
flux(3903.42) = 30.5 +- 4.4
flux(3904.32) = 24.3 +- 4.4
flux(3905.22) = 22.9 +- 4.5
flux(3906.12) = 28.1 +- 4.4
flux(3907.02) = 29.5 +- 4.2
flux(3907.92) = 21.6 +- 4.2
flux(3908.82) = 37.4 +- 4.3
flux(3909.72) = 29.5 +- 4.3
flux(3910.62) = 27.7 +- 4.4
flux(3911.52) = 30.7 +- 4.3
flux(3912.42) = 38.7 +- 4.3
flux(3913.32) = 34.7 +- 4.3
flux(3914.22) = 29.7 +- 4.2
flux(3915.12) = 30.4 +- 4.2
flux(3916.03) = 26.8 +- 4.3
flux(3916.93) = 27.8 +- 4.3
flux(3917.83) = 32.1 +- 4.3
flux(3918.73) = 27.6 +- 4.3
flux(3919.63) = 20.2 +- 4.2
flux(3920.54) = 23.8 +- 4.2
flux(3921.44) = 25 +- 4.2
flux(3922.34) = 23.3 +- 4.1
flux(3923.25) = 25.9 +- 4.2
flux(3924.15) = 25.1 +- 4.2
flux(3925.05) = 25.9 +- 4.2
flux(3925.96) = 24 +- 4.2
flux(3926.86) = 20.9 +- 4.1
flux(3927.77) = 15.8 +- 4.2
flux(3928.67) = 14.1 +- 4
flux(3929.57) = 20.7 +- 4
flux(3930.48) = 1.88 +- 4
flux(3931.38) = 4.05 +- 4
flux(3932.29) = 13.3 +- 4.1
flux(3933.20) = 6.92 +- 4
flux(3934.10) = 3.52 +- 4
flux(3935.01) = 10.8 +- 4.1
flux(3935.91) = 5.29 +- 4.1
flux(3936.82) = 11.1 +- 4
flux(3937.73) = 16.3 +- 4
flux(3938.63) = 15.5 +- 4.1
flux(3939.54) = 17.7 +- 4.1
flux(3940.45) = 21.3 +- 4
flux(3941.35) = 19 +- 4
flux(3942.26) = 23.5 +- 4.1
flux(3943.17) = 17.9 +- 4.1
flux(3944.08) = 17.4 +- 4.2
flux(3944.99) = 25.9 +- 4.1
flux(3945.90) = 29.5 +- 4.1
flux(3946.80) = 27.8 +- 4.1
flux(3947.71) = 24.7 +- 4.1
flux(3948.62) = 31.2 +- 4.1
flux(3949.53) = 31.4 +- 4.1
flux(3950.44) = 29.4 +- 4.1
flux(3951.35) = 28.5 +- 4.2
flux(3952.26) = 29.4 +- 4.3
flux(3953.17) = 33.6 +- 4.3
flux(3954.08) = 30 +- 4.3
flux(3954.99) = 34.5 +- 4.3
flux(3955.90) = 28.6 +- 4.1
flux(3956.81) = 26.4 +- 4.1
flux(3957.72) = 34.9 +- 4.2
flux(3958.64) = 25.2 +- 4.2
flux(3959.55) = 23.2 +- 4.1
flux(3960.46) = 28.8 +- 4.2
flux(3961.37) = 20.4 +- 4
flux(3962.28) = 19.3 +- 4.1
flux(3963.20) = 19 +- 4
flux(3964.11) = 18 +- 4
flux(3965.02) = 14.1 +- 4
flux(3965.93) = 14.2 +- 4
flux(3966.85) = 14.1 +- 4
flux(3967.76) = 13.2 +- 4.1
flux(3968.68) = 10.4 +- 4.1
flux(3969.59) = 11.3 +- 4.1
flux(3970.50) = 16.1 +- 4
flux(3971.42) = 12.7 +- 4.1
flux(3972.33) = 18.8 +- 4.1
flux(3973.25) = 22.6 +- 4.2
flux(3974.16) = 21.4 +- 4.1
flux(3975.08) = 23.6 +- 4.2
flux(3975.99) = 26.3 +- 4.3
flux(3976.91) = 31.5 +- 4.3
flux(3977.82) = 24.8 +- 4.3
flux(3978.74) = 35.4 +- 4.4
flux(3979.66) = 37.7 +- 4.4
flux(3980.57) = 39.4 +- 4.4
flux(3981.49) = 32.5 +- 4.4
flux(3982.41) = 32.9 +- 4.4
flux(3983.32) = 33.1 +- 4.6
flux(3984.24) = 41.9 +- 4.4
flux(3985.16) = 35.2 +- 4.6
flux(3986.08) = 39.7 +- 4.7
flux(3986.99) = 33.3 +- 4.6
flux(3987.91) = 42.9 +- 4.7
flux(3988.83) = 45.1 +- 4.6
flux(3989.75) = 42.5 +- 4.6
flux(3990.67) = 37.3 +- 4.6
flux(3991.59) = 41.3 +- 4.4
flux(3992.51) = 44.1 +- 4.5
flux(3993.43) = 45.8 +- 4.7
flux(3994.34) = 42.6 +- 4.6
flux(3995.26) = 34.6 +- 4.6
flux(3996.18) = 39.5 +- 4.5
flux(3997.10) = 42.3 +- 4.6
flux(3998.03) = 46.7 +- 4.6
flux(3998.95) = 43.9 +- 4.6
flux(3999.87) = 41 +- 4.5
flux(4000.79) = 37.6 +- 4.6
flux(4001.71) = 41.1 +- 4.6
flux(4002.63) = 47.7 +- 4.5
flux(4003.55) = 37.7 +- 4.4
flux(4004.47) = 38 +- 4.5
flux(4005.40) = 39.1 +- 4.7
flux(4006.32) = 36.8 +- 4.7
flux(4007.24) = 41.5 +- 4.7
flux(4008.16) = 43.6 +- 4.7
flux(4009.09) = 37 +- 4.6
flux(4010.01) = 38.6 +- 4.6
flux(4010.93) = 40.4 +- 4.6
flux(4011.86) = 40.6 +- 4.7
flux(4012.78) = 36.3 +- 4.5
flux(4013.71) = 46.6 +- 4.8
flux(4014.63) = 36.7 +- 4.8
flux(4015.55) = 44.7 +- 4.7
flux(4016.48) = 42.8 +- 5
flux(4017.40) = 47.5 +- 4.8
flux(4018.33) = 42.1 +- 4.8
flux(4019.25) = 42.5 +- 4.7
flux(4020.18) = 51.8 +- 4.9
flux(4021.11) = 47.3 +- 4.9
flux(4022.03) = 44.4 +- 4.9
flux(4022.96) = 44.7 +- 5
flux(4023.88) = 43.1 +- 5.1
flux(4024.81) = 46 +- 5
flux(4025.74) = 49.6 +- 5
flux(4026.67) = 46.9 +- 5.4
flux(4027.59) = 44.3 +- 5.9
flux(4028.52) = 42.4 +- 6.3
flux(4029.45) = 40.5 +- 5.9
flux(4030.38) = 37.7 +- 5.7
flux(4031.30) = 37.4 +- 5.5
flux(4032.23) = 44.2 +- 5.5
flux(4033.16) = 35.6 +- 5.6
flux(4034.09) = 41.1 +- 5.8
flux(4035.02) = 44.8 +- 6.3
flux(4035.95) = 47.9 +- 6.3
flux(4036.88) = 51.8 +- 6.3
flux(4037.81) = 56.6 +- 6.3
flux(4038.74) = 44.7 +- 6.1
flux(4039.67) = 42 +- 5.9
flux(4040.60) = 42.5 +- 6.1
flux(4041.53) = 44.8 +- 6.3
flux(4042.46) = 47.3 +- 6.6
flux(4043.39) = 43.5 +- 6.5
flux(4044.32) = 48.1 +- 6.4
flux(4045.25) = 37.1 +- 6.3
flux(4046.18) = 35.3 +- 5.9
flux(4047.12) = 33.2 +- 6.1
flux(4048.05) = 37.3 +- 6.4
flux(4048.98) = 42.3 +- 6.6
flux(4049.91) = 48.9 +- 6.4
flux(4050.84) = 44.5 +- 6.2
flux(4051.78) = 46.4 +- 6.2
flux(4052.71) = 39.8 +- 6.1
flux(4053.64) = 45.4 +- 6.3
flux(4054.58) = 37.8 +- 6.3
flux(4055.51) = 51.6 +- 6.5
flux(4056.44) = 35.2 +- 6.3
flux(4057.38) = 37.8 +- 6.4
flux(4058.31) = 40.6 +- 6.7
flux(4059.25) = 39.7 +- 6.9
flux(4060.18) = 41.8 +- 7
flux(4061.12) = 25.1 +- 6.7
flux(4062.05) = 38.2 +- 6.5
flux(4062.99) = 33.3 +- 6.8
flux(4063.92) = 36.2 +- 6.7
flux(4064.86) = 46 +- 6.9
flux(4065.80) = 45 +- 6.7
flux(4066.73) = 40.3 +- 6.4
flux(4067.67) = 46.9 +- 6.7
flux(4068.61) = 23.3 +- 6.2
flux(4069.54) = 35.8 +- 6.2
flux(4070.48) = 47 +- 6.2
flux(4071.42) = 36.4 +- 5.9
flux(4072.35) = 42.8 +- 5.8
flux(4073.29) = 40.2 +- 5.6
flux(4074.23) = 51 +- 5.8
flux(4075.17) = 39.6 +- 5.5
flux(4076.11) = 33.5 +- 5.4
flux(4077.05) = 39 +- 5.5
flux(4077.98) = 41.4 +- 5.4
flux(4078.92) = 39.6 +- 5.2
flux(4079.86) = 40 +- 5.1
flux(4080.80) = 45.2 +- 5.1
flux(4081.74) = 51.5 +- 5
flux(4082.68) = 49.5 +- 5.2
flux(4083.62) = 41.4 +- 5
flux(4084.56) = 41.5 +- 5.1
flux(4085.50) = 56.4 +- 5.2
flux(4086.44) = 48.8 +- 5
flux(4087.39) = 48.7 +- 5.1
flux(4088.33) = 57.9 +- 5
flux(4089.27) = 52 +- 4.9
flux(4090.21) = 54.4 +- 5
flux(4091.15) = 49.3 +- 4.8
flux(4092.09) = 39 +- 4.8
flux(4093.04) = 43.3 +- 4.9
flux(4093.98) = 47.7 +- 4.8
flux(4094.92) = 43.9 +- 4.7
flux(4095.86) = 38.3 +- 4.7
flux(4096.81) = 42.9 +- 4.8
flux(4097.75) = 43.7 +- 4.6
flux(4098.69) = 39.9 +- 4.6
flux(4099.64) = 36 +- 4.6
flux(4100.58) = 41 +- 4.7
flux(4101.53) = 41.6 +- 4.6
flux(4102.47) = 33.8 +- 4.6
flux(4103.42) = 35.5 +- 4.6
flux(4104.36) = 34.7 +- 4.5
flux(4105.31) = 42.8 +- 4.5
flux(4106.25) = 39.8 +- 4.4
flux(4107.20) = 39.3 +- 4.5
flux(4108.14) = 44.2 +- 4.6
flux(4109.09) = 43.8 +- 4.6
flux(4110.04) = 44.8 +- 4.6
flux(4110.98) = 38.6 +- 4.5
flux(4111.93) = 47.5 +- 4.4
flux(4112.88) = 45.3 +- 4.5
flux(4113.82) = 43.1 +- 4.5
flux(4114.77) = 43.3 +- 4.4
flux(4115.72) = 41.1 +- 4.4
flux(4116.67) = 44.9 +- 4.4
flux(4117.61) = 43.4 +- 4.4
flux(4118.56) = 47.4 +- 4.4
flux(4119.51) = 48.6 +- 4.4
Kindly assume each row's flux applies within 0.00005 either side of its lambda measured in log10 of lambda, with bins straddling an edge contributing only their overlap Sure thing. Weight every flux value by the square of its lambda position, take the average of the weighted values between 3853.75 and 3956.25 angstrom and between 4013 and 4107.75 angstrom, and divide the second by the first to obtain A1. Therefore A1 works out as 2.01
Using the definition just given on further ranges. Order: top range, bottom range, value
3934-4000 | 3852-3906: 1.27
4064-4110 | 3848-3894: 2.26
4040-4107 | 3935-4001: 1.57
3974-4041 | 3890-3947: 1.83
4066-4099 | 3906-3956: 2.03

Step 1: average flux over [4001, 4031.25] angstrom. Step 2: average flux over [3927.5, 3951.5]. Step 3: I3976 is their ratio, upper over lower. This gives 2.38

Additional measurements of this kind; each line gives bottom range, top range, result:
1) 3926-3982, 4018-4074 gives 1.98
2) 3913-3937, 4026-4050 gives 2.19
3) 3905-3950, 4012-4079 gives 1.88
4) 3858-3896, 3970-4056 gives 1.85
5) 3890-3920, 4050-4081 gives 1.41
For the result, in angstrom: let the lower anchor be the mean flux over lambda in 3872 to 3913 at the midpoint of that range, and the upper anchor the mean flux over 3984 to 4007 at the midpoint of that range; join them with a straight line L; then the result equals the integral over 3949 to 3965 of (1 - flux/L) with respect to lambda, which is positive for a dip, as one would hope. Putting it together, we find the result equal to 3.7 angstrom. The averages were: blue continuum 25.1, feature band 26.8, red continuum 40.7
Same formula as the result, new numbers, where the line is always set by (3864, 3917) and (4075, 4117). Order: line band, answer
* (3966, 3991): 3.5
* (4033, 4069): -2.2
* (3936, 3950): 3.8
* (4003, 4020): -2.4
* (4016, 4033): -3.3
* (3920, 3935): 5.9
